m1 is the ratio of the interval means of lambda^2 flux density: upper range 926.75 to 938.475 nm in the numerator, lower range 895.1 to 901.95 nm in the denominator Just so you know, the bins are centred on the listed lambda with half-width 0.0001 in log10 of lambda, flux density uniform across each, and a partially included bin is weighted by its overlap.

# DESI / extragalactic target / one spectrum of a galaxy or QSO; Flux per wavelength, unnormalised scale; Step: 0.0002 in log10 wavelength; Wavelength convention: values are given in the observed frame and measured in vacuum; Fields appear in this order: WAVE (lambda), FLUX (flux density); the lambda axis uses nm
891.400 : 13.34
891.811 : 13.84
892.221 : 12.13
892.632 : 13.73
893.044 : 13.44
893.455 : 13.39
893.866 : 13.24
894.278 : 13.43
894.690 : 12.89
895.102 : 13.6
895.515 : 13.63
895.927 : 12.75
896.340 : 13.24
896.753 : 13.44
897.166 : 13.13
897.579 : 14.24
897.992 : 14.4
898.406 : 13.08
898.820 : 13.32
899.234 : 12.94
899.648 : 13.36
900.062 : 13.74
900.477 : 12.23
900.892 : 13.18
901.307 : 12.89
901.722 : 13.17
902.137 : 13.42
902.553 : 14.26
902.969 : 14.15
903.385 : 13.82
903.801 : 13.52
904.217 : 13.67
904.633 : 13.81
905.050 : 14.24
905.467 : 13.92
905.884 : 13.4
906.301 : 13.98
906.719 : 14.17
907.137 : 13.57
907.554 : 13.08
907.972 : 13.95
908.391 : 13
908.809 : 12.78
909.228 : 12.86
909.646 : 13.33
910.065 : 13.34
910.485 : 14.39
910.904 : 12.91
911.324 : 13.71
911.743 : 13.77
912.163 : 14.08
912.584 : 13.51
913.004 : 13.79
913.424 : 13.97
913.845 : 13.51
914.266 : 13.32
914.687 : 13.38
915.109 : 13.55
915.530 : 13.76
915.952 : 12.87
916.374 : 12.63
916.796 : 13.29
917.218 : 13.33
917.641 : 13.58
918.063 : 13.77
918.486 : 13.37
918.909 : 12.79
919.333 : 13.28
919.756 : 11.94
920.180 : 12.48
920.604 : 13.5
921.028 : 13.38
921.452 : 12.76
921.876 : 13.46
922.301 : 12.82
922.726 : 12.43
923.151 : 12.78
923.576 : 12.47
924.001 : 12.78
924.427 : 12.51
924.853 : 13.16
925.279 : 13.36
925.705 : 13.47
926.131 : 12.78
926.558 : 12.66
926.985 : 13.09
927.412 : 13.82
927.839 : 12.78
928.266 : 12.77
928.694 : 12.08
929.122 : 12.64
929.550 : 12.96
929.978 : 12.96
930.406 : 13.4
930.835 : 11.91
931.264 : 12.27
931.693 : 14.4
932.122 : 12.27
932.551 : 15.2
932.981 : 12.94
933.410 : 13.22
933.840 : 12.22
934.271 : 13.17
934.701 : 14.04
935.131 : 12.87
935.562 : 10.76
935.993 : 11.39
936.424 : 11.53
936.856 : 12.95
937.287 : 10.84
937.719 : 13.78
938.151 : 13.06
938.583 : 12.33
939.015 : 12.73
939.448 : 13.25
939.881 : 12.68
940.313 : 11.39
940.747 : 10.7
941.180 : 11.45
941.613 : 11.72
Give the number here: 1.0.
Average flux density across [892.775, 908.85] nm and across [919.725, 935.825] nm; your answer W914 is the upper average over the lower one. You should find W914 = 0.96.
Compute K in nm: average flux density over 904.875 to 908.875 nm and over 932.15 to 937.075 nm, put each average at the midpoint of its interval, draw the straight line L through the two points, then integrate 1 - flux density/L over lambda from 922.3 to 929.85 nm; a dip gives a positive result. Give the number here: 0.09 nm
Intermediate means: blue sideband 13.6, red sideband 12.7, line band 12.9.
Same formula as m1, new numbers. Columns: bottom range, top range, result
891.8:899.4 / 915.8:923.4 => 1.03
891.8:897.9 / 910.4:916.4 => 1.06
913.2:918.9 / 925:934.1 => 1.00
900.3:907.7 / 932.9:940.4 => 0.99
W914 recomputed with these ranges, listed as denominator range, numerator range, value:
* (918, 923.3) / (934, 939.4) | 0.96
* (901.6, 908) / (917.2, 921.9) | 0.95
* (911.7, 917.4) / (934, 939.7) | 0.93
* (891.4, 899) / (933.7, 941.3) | 0.92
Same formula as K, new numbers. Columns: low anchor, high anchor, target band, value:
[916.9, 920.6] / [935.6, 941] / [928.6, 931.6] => -0.034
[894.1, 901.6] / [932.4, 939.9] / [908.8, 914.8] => -0.209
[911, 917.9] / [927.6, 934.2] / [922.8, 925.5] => 0.071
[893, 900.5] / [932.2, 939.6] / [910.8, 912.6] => -0.073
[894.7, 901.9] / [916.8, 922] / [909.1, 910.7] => -0.036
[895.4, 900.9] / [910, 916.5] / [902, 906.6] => -0.147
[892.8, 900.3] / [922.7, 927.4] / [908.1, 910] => 0.019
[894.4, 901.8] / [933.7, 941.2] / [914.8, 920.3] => -0.144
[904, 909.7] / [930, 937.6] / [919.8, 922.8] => 0.035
